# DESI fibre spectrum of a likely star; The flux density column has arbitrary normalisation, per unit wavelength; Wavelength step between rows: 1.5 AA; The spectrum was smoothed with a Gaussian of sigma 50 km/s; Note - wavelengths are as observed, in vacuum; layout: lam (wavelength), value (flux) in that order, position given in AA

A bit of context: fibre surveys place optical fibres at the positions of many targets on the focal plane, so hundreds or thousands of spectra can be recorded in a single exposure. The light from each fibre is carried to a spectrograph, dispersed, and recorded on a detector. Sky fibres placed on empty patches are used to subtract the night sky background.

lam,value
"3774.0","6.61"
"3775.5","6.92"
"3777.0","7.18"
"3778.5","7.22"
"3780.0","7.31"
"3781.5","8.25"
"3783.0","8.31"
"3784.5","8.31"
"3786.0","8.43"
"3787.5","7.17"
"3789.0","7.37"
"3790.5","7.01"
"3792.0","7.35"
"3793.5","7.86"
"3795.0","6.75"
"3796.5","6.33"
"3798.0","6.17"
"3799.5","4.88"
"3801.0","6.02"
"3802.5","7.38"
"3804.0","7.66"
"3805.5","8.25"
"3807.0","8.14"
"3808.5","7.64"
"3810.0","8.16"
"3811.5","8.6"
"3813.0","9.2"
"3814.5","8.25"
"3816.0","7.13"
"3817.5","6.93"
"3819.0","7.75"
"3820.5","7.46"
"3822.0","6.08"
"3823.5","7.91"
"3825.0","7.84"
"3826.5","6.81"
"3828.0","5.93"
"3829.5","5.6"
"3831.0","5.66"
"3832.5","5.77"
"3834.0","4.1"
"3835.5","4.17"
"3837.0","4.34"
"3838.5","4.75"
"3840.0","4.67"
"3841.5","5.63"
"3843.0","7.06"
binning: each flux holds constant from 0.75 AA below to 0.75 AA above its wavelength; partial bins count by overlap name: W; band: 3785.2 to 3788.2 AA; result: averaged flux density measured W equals 7.82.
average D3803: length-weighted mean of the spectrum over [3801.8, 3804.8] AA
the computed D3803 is 7.53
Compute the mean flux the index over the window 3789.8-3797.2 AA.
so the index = 7.07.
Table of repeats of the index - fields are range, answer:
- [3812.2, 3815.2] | 8.73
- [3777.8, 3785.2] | 7.88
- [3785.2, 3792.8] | 7.47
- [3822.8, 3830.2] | 6.82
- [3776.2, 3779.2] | 7.19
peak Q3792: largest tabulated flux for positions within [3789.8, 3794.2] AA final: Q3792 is 7.86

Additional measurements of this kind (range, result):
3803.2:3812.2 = 8.6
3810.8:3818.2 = 9.2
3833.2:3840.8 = 4.75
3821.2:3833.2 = 7.91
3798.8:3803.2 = 7.38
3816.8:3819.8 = 7.75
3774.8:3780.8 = 7.31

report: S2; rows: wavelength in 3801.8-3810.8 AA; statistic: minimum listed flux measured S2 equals 7.38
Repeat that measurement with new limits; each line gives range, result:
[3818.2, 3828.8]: 5.93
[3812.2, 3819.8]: 6.93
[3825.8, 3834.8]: 4.1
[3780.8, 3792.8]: 7.01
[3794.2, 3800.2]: 4.88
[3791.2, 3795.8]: 6.75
